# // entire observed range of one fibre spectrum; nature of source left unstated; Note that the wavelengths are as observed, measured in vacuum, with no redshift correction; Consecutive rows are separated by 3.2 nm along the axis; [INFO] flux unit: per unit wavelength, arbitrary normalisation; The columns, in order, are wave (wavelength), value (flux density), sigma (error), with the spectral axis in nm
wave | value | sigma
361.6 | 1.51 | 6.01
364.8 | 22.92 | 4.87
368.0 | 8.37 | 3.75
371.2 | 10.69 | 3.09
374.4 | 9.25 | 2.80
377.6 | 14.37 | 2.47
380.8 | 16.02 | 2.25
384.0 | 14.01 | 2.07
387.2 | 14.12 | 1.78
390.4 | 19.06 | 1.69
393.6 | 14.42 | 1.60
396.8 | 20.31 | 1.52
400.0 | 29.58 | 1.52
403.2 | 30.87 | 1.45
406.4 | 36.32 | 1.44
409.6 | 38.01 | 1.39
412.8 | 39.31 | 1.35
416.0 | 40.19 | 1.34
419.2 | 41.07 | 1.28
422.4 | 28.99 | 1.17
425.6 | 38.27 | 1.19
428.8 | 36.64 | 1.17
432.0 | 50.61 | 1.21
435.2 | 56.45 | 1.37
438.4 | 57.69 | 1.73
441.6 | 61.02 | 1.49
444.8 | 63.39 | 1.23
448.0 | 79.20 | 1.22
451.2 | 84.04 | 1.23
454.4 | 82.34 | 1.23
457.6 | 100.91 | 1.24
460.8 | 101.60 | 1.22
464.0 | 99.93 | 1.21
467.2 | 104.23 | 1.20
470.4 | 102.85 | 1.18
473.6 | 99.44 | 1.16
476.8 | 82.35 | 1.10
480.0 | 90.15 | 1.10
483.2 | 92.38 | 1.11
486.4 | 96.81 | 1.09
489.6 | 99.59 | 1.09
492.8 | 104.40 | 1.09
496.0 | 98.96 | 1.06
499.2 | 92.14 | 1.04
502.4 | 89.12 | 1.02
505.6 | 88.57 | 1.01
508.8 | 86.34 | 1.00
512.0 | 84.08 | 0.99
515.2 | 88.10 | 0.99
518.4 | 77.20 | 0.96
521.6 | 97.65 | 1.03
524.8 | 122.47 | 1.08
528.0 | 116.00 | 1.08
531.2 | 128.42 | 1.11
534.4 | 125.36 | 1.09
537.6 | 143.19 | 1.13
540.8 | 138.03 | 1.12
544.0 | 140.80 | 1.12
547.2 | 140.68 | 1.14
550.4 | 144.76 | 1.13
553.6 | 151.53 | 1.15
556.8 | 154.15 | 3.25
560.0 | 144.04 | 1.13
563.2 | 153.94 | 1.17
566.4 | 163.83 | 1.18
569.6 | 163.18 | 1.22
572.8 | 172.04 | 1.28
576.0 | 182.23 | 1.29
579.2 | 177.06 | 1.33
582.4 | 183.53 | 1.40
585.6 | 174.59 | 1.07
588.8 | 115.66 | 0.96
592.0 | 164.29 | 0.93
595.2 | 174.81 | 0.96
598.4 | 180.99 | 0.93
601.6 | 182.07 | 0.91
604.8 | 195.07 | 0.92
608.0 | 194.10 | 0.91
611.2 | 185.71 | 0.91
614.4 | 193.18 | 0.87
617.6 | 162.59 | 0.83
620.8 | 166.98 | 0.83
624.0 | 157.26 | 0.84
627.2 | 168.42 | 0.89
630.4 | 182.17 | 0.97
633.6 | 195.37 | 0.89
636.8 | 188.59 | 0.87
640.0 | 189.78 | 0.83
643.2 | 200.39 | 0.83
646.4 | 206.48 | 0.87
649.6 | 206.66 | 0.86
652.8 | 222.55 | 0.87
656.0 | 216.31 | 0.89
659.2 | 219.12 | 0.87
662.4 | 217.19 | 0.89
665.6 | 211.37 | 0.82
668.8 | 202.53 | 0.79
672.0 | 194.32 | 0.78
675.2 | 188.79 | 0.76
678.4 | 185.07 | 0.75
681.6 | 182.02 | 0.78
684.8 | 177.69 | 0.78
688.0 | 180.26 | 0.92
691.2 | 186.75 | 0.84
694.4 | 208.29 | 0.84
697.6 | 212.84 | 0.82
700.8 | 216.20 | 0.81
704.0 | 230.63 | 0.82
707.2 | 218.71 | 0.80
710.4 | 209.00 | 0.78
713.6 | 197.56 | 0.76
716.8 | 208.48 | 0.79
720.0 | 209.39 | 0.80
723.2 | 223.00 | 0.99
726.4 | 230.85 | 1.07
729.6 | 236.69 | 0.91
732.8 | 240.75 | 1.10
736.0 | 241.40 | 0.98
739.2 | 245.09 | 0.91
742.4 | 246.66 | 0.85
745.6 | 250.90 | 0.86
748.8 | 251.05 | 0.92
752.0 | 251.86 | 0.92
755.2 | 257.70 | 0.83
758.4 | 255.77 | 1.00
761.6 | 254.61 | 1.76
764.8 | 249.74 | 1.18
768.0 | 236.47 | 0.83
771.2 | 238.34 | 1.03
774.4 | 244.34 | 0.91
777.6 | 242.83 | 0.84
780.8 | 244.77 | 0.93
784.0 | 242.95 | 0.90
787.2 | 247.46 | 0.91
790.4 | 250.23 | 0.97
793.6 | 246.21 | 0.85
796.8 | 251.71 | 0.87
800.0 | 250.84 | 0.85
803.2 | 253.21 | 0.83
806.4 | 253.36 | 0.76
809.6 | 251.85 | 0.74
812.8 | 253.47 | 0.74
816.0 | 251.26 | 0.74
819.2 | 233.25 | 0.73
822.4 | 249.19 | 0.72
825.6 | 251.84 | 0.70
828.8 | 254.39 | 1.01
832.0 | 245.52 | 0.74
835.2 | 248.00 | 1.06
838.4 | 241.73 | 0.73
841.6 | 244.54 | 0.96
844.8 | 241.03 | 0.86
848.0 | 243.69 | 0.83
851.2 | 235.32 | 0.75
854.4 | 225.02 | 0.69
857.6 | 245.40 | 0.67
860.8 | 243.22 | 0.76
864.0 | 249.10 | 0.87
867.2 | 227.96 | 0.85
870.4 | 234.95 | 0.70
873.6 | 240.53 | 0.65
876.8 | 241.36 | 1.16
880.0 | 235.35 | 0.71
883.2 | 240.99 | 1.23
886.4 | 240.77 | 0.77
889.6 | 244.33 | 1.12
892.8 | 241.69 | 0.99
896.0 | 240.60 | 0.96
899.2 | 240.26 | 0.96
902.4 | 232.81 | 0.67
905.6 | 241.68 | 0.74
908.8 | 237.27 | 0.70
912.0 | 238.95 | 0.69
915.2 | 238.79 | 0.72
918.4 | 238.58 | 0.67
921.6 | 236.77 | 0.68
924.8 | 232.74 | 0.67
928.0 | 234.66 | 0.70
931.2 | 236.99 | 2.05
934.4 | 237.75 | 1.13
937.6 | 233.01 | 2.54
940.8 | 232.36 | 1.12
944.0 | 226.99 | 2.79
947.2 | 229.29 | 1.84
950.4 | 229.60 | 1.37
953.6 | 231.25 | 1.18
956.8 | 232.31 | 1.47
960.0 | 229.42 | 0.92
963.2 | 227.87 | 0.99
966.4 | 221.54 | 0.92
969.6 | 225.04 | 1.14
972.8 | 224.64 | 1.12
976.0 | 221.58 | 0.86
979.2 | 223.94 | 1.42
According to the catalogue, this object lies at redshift 0.000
